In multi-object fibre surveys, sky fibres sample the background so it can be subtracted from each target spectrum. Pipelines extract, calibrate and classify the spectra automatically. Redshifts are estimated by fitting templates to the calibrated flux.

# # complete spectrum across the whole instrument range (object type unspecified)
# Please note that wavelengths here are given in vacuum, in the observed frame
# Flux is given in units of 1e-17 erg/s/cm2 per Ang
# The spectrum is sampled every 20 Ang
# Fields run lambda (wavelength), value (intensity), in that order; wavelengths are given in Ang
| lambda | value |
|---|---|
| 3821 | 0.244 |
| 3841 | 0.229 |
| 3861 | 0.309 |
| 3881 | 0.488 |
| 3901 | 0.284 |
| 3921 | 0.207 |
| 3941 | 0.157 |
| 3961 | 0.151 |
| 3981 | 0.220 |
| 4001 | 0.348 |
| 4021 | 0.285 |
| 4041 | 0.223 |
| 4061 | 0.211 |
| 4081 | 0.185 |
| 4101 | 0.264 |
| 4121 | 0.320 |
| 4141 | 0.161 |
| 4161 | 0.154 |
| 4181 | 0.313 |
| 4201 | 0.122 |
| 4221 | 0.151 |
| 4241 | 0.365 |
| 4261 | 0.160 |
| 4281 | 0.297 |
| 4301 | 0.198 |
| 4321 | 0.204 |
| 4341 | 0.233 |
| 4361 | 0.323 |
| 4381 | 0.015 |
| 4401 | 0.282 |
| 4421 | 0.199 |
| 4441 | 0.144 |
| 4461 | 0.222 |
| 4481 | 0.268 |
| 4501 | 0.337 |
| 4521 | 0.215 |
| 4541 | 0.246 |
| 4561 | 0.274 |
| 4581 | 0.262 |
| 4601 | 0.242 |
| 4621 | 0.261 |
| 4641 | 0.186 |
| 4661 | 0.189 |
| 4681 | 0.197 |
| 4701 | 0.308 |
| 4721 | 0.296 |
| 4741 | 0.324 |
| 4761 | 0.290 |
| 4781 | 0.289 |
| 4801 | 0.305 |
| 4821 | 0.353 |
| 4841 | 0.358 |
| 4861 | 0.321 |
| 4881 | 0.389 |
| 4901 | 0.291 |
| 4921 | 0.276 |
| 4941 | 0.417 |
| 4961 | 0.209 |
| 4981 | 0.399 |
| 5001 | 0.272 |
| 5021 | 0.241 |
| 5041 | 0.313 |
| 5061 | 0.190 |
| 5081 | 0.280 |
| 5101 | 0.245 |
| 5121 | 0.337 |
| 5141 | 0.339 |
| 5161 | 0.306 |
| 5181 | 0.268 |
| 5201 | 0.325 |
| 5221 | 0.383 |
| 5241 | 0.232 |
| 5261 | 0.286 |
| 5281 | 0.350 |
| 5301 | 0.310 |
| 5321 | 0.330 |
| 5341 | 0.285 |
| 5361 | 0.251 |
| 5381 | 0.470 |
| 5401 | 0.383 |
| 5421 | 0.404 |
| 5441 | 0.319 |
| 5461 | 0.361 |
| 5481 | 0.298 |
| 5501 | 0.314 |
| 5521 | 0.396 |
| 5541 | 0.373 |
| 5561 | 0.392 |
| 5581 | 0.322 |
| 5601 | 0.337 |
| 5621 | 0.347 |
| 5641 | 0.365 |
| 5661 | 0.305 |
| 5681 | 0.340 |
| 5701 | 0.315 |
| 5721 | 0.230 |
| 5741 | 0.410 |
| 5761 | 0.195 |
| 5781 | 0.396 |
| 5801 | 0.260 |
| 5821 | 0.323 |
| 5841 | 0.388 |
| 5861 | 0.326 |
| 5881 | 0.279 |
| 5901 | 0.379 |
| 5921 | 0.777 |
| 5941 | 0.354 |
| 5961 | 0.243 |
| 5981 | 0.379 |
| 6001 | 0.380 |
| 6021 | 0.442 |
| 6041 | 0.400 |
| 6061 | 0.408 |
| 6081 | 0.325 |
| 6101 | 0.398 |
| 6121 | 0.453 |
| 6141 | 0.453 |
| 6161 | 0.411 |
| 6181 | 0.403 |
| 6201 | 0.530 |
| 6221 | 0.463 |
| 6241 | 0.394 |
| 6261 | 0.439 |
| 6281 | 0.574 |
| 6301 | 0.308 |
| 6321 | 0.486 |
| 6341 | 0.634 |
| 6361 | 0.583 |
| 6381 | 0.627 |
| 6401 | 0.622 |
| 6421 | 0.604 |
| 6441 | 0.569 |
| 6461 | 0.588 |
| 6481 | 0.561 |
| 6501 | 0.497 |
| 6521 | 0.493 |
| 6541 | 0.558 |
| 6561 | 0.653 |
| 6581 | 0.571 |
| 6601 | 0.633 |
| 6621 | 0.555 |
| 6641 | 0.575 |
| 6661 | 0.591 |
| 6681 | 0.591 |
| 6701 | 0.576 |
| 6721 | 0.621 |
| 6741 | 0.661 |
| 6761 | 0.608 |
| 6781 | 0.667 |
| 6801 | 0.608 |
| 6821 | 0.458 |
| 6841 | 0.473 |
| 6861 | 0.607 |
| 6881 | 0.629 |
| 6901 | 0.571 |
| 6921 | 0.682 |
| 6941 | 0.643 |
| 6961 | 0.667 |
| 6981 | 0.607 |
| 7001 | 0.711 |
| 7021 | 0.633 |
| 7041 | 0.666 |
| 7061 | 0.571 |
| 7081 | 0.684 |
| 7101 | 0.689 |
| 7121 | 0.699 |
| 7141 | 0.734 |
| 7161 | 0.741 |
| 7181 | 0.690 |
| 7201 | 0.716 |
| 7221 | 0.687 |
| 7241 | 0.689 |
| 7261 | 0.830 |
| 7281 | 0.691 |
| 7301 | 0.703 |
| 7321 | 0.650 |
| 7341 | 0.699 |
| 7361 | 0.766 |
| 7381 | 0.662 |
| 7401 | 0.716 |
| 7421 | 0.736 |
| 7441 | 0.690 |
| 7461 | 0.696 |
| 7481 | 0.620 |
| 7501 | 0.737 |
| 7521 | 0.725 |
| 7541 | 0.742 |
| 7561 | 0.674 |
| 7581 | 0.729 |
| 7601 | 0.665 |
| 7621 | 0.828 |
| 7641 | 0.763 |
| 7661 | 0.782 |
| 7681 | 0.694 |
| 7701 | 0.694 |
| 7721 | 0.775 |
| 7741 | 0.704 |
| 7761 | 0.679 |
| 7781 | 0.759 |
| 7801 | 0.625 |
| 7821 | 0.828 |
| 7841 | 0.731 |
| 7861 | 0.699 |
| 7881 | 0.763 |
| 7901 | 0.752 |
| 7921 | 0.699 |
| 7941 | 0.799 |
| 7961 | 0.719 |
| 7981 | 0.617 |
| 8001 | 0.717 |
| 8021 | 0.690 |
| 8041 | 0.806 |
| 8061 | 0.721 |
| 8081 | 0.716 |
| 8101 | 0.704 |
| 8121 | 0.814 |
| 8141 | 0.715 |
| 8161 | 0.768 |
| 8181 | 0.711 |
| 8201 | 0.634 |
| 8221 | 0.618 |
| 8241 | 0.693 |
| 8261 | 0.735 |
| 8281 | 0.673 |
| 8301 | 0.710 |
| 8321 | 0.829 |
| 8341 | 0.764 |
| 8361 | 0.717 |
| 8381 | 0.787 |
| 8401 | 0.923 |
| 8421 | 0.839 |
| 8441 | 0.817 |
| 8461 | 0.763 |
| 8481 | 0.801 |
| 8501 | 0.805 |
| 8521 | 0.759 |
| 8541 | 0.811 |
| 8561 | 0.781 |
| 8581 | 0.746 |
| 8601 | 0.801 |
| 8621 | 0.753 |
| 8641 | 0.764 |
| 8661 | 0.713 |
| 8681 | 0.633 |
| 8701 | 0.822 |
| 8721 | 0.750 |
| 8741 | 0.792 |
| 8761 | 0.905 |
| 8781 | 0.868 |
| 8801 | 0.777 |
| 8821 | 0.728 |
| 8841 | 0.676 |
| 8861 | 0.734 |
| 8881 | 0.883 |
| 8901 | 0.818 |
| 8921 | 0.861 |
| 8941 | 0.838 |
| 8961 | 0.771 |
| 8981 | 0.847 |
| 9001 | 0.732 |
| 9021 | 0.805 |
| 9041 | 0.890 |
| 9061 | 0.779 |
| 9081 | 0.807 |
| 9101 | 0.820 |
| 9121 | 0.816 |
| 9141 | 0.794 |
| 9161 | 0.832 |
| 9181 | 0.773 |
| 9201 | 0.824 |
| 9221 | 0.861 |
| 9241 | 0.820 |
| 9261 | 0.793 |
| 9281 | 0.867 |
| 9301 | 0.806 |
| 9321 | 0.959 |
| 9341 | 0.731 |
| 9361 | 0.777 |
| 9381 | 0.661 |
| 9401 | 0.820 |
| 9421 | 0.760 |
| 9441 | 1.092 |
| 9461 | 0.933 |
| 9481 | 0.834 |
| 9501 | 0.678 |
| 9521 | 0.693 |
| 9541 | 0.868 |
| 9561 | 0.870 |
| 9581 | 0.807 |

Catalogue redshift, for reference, 0.59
